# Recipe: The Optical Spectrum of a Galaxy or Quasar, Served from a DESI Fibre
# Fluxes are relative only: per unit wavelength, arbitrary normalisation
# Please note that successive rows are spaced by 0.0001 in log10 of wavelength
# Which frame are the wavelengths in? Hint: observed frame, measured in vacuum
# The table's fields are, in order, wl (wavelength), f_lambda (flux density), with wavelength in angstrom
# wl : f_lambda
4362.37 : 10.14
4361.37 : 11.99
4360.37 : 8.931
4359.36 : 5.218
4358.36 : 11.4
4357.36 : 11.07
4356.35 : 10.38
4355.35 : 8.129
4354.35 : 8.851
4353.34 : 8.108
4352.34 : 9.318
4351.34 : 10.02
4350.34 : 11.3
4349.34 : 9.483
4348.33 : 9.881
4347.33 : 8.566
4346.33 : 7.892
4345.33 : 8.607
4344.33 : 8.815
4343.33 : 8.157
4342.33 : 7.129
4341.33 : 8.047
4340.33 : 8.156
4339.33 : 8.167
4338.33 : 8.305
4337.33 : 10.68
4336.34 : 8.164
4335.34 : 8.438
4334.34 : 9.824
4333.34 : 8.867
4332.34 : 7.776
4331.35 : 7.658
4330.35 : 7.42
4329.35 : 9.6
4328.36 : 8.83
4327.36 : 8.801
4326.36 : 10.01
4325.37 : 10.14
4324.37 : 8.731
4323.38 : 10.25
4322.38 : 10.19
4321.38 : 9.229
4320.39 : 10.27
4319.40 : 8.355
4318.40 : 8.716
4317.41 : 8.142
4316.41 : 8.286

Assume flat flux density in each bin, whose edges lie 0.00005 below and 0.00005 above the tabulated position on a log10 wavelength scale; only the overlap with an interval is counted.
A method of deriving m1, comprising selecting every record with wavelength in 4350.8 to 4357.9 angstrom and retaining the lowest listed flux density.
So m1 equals 8.108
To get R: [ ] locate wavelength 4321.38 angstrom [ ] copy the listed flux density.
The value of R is 9.229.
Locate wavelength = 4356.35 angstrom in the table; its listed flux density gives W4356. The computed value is 10.38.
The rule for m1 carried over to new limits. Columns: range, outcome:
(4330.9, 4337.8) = 7.658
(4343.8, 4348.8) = 7.892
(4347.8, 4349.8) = 9.483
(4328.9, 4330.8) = 7.42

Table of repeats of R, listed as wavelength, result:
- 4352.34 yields 9.318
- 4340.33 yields 8.156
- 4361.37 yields 11.99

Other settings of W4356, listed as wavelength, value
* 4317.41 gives 8.142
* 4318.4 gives 8.716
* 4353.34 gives 8.108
